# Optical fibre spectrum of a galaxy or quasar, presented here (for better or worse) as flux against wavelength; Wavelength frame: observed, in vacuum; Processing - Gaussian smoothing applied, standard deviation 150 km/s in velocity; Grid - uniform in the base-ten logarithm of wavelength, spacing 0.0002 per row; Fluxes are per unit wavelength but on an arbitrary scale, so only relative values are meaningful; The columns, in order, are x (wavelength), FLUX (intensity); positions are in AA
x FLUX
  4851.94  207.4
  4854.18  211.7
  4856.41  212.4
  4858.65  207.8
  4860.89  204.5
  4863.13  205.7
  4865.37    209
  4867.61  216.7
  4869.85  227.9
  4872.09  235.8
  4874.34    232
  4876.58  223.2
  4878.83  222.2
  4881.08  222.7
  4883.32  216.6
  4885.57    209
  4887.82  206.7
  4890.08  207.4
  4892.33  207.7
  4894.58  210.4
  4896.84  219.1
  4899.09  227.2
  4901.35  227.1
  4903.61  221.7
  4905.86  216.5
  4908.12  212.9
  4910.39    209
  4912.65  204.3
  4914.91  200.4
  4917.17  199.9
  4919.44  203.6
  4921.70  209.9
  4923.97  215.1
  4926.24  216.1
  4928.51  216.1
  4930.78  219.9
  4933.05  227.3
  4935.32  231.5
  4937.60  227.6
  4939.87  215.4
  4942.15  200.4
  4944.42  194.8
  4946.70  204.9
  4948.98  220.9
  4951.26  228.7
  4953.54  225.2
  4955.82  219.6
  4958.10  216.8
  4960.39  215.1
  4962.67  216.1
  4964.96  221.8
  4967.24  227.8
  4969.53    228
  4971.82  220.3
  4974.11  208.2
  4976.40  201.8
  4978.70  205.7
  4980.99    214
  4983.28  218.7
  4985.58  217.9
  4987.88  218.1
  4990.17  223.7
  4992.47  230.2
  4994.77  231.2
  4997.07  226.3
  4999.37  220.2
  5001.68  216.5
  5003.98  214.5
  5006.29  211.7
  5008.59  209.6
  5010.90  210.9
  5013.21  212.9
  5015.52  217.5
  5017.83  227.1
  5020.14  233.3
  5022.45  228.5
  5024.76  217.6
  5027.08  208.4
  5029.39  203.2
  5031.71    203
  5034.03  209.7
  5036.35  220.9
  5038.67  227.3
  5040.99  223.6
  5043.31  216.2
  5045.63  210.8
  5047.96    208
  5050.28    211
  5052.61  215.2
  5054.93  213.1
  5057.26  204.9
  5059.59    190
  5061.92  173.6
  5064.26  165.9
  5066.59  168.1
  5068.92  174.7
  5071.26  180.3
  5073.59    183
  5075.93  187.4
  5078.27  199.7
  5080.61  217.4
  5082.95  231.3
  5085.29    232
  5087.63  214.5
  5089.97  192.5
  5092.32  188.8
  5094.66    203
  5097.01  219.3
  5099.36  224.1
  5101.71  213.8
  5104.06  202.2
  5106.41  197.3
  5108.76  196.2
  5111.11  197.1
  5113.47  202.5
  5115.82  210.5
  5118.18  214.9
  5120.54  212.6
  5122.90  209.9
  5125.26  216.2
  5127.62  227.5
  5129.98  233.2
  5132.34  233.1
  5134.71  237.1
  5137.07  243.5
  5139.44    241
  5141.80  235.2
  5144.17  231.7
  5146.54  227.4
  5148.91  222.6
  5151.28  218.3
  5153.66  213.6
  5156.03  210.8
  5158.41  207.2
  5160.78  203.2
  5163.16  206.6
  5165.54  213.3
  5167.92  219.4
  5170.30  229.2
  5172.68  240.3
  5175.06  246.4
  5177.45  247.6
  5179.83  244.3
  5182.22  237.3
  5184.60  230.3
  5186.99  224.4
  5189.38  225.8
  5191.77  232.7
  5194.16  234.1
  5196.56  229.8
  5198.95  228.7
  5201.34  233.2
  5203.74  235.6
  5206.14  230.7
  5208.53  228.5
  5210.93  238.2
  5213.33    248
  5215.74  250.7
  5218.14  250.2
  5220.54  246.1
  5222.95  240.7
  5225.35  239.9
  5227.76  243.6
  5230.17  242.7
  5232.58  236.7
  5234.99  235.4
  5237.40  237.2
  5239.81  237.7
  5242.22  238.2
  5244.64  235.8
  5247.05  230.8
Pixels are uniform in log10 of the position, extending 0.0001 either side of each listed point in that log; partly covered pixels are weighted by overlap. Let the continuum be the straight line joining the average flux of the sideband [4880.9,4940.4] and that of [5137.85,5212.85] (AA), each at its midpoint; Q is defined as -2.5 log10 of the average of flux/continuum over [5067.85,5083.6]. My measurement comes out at 0.15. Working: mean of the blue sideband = 215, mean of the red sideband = 228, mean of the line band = 195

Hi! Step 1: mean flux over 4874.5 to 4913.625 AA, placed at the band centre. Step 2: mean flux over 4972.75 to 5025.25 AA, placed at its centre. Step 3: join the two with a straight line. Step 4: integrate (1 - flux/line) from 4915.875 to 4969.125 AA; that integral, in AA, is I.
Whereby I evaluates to 0.1 AA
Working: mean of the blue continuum 216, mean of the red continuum 218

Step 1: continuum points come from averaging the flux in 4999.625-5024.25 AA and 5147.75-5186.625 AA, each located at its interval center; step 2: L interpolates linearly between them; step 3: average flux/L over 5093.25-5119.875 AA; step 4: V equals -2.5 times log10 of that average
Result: 0.07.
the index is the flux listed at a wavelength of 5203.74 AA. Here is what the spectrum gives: 235.6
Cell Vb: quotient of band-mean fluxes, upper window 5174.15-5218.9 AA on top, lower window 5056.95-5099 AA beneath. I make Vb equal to 1.2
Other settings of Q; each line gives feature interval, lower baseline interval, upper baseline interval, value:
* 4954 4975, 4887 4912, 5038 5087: -0.051 mag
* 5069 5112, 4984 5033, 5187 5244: 0.111 mag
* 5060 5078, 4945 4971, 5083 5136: 0.206 mag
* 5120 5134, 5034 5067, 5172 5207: -0.009 mag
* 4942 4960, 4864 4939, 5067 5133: -0.002 mag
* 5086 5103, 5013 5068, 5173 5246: 0.047 mag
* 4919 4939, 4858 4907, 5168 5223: 0.005 mag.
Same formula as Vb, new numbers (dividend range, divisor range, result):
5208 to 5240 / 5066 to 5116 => 1.20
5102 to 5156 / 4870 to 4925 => 1.02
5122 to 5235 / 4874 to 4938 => 1.07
